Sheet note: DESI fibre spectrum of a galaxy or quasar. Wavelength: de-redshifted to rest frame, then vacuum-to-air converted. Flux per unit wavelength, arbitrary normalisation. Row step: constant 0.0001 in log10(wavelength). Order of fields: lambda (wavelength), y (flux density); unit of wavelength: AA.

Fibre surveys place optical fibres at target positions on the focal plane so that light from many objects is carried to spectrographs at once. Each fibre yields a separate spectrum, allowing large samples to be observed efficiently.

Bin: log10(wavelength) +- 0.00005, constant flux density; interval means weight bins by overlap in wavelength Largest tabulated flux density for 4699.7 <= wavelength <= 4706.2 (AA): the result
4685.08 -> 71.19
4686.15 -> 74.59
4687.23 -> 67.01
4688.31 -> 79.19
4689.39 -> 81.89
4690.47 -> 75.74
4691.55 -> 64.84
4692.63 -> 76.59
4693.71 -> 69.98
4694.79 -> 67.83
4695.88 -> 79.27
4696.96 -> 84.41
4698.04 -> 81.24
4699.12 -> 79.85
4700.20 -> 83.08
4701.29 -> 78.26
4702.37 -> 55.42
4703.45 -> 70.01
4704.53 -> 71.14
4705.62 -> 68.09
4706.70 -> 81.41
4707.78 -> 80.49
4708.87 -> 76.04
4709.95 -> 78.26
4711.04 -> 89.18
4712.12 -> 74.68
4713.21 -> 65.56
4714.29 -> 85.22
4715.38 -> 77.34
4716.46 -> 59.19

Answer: 83.08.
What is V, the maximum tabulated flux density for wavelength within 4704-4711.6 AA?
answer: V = 89.18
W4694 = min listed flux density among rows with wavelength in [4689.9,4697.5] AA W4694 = 64.84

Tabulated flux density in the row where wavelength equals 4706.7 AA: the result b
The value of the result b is 81.41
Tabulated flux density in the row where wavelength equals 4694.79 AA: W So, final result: 67.83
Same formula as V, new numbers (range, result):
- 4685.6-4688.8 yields 79.19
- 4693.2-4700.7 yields 84.41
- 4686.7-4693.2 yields 81.89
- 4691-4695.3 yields 76.59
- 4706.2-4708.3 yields 81.41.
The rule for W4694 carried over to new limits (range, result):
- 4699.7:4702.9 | 55.42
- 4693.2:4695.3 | 67.83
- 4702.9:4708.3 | 68.09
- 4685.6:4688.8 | 67.01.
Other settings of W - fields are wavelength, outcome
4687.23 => 67.01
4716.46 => 59.19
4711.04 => 89.18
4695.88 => 79.27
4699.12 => 79.85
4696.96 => 84.41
